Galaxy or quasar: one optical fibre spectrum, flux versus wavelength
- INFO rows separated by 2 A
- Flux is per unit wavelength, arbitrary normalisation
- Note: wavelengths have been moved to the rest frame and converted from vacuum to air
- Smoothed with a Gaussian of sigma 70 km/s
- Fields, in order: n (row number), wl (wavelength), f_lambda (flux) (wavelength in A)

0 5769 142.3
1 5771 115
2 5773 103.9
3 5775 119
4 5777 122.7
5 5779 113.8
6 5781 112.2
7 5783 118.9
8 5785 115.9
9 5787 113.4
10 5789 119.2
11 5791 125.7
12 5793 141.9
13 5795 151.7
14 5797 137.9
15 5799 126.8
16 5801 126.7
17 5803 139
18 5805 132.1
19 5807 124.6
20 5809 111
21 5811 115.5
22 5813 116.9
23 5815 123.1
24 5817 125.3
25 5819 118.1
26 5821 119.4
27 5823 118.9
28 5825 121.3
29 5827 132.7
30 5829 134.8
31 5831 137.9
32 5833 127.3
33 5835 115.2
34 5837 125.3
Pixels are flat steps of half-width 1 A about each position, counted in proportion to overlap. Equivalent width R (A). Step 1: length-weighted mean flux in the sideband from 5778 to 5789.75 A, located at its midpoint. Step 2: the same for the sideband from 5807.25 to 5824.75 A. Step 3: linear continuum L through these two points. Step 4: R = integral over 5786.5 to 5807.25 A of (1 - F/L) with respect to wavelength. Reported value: -2.59 A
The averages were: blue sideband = 115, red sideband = 119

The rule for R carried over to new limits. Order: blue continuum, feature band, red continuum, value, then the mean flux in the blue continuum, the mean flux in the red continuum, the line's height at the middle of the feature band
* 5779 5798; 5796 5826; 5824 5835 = 0.9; 126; 129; 128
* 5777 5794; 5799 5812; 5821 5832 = -0.1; 120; 128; 124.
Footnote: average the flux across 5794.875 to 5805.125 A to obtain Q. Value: 135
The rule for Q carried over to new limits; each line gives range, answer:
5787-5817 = 127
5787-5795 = 130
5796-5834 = 126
